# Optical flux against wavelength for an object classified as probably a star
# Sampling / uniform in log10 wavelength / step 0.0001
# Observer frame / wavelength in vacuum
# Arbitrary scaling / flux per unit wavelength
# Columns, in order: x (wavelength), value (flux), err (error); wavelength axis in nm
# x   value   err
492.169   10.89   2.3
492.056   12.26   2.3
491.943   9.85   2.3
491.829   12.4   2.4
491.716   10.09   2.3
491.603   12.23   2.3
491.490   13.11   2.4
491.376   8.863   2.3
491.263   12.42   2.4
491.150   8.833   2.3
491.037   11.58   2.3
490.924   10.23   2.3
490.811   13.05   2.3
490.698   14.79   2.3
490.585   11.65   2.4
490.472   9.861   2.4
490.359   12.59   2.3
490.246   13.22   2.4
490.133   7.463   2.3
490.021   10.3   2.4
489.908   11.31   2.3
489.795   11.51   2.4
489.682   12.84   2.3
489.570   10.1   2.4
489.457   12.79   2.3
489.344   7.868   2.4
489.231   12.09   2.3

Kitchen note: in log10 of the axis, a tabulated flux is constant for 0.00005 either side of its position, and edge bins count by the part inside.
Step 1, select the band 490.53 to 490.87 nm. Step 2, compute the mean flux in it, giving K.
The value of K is 13.1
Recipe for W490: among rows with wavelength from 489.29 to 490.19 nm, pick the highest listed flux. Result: 12.84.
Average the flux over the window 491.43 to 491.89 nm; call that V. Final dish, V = 11.9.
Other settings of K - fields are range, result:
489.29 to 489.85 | 11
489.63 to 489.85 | 12.2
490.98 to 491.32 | 11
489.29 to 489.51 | 10.3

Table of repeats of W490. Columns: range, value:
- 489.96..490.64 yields 13.22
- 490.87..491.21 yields 11.58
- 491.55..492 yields 12.4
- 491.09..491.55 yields 13.11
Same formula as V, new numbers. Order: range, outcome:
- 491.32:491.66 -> 11.4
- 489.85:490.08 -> 10.8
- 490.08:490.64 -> 11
